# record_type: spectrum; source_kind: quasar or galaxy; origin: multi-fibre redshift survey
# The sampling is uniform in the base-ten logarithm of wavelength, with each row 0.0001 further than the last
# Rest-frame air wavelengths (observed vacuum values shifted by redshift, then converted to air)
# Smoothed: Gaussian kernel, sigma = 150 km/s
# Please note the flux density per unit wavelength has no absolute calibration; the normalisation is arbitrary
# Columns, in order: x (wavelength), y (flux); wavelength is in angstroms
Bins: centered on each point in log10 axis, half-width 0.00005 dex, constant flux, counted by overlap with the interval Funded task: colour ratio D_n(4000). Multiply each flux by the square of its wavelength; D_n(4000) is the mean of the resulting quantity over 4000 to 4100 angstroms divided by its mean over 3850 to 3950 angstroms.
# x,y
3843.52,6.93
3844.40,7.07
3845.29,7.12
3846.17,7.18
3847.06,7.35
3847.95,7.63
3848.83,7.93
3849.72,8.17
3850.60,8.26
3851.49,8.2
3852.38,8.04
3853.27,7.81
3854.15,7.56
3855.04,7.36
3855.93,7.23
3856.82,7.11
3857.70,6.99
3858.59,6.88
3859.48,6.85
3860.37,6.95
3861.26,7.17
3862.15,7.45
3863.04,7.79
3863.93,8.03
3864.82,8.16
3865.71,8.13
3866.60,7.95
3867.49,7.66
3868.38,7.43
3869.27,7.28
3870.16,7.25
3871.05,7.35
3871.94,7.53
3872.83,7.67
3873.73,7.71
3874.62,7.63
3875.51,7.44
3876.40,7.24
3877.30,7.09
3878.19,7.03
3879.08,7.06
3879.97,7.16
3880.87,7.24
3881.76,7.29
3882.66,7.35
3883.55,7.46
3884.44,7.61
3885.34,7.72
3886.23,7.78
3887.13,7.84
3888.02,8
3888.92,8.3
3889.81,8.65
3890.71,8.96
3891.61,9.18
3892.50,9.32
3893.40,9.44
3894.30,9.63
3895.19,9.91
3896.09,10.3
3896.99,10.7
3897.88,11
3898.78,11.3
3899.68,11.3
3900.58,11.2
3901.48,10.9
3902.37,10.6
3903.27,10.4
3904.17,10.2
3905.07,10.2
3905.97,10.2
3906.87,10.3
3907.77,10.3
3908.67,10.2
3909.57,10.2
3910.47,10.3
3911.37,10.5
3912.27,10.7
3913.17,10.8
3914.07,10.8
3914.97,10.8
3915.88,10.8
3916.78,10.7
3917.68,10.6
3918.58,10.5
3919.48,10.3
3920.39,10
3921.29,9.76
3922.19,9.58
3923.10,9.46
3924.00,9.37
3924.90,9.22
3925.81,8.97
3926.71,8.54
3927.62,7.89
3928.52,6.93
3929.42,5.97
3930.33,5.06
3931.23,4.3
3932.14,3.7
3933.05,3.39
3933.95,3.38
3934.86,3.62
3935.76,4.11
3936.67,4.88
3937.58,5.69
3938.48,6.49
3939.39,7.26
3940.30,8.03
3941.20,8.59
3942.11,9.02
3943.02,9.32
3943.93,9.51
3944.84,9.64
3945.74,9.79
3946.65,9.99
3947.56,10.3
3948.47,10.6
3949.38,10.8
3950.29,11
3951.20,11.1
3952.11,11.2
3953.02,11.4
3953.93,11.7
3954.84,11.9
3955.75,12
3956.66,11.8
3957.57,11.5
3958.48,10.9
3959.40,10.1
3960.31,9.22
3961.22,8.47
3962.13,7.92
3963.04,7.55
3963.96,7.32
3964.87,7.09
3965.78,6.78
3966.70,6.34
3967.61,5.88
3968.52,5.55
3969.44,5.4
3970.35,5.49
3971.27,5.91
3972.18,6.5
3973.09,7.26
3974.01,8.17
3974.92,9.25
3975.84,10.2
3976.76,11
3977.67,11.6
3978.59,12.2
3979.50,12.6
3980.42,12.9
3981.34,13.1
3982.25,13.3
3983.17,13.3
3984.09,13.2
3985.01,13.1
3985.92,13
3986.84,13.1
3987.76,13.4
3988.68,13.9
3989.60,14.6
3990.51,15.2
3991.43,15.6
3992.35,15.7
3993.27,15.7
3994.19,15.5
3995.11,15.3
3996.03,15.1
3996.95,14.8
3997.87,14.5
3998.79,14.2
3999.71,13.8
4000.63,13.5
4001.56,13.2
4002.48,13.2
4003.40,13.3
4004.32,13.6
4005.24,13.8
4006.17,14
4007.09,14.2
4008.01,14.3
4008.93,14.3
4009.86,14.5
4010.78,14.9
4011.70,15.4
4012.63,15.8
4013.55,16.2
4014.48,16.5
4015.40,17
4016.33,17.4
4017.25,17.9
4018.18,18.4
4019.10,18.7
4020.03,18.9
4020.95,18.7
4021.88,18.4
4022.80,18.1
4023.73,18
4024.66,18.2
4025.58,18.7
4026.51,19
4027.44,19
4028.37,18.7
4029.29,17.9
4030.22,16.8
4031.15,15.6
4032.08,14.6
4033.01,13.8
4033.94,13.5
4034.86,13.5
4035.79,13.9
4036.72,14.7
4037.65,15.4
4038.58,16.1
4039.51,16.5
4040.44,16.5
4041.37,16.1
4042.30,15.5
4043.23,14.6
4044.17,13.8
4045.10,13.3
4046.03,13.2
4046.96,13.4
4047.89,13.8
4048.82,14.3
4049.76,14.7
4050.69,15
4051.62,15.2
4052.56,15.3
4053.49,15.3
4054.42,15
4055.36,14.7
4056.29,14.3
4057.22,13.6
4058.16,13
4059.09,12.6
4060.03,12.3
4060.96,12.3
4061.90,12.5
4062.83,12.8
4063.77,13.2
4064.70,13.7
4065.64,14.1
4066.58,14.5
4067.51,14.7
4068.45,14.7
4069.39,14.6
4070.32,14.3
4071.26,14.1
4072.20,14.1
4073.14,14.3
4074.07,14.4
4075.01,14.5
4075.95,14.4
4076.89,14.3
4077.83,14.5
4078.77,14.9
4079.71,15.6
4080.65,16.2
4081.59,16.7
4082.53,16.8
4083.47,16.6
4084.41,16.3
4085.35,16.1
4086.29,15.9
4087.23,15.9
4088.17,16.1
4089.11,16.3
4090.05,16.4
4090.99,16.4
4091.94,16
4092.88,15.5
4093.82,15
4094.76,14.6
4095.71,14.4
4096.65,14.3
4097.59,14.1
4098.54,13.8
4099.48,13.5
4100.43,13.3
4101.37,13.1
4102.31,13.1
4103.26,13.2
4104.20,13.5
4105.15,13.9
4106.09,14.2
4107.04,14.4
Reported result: 1.94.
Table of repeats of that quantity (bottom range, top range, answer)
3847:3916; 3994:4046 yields 1.96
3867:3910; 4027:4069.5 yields 1.80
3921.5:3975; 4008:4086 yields 1.99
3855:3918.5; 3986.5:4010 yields 1.72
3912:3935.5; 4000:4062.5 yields 1.97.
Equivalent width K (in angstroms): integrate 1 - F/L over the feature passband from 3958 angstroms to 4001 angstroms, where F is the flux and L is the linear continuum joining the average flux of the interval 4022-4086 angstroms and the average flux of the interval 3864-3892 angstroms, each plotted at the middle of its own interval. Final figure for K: 3.2 angstroms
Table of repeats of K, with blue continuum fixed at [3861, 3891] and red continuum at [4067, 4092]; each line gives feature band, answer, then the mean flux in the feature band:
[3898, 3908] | -2.3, 10.6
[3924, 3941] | 6.4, 6.1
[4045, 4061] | 0.4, 14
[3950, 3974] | 4.7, 8.71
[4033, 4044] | -1.0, 15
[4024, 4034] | -2.7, 17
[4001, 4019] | -3.5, 15.2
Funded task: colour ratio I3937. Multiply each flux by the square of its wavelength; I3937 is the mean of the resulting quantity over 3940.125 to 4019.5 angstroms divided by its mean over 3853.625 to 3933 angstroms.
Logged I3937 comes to 1.5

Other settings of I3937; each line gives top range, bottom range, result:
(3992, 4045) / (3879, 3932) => 1.80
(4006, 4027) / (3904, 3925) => 1.73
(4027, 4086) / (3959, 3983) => 1.75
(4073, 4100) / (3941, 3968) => 1.70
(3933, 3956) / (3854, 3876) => 1.22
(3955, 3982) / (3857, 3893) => 1.24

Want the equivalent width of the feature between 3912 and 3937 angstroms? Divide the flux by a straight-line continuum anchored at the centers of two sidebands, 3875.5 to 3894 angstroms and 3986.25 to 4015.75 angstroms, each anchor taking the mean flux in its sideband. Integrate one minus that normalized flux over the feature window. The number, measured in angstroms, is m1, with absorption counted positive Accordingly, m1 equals 5.09 angstroms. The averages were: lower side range 7.89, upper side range 14.6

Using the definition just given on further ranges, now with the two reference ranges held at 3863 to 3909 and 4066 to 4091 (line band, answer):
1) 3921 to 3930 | 1.4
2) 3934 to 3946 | 3.8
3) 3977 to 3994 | -2.1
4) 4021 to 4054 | -4.5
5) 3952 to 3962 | 0.3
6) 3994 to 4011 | -2.0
